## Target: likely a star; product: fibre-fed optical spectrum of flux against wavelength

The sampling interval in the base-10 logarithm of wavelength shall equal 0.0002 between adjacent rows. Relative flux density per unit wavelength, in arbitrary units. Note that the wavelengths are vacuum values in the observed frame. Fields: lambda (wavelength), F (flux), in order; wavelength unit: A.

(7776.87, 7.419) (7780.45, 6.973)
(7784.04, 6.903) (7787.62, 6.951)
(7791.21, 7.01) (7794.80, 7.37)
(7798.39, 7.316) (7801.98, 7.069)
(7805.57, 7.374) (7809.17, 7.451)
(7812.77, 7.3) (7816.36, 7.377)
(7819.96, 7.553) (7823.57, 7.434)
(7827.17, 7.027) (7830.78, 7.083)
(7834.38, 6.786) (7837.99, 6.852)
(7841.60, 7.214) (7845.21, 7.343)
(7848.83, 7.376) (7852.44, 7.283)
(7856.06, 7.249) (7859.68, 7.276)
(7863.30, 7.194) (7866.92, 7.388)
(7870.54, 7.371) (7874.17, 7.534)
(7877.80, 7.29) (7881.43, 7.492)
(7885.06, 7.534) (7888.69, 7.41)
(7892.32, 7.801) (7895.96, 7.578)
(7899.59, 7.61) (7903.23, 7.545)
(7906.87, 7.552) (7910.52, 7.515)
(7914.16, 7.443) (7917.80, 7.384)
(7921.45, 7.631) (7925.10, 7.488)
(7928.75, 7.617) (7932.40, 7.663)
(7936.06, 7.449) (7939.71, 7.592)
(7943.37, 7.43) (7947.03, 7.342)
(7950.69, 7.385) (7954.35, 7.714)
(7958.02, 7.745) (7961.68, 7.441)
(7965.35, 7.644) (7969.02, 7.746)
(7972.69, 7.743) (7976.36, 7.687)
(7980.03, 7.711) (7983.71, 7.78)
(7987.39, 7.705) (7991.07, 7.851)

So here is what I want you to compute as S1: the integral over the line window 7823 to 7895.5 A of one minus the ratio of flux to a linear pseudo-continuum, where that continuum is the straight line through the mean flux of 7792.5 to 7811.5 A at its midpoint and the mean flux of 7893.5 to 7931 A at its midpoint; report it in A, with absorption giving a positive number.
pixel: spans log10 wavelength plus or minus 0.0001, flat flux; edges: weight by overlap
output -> 1.3 A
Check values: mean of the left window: 7.31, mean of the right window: 7.54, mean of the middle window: 7.3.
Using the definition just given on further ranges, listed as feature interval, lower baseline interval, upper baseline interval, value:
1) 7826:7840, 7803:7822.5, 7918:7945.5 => 0.9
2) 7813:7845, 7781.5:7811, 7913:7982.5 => 0.3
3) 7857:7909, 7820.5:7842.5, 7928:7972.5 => -1.2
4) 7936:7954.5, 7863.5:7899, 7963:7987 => 0.4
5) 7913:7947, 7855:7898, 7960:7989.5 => 0.2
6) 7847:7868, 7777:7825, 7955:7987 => 0.3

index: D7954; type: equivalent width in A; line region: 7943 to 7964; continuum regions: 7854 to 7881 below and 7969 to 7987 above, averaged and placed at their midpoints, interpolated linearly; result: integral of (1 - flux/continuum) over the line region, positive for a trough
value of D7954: 0.3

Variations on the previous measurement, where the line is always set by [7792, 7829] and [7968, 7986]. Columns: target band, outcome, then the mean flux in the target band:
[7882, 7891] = 0.0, 7.5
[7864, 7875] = 0.1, 7.4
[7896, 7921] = 0.1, 7.52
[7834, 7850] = 0.6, 7.13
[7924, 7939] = 0.1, 7.56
